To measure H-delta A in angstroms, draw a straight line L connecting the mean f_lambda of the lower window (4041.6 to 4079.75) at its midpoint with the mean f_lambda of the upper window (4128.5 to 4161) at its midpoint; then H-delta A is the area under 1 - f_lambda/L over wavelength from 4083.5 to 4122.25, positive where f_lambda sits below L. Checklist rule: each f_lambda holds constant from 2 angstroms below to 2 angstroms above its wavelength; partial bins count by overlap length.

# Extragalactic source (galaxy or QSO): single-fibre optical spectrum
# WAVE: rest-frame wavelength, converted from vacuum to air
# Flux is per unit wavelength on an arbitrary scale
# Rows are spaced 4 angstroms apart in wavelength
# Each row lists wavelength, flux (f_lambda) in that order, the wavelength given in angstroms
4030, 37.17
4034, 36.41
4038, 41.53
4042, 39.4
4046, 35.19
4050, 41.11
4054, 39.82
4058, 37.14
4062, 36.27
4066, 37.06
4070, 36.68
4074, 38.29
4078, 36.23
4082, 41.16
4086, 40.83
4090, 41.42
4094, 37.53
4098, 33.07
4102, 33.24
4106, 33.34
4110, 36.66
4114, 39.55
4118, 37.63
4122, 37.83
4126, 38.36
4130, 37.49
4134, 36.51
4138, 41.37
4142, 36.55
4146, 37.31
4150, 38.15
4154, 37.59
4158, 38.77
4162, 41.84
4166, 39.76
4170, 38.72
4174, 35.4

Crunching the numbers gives 0.76 angstroms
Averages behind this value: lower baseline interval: 37.7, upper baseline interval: 38.1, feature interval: 37.1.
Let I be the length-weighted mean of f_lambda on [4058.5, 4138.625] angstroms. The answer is 37.5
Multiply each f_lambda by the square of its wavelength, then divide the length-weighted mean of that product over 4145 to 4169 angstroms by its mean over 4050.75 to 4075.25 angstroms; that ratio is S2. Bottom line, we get 1.1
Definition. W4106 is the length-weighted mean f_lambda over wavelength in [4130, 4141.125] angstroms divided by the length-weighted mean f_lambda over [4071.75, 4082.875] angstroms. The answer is 1.00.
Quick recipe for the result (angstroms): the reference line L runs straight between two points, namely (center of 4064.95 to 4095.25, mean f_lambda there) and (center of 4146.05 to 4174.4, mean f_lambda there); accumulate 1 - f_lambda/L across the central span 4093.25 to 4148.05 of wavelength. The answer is 2.6 angstroms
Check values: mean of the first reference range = 38.7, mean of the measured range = 36.9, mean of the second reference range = 38.7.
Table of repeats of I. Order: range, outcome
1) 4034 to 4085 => 38.3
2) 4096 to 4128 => 36.2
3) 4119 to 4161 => 38.1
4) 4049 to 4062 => 38.7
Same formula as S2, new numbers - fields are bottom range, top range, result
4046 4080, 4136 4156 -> 1.06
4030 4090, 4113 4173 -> 1.04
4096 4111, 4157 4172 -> 1.21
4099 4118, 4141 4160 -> 1.08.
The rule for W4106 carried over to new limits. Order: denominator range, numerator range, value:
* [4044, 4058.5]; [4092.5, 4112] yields 0.90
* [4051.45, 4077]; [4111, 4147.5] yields 1.01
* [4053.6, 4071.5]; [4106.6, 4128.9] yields 1.01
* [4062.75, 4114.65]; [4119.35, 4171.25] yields 1.03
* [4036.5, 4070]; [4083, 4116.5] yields 0.97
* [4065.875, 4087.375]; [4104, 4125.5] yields 0.97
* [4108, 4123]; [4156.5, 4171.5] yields 1.05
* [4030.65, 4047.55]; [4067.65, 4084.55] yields 1.00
